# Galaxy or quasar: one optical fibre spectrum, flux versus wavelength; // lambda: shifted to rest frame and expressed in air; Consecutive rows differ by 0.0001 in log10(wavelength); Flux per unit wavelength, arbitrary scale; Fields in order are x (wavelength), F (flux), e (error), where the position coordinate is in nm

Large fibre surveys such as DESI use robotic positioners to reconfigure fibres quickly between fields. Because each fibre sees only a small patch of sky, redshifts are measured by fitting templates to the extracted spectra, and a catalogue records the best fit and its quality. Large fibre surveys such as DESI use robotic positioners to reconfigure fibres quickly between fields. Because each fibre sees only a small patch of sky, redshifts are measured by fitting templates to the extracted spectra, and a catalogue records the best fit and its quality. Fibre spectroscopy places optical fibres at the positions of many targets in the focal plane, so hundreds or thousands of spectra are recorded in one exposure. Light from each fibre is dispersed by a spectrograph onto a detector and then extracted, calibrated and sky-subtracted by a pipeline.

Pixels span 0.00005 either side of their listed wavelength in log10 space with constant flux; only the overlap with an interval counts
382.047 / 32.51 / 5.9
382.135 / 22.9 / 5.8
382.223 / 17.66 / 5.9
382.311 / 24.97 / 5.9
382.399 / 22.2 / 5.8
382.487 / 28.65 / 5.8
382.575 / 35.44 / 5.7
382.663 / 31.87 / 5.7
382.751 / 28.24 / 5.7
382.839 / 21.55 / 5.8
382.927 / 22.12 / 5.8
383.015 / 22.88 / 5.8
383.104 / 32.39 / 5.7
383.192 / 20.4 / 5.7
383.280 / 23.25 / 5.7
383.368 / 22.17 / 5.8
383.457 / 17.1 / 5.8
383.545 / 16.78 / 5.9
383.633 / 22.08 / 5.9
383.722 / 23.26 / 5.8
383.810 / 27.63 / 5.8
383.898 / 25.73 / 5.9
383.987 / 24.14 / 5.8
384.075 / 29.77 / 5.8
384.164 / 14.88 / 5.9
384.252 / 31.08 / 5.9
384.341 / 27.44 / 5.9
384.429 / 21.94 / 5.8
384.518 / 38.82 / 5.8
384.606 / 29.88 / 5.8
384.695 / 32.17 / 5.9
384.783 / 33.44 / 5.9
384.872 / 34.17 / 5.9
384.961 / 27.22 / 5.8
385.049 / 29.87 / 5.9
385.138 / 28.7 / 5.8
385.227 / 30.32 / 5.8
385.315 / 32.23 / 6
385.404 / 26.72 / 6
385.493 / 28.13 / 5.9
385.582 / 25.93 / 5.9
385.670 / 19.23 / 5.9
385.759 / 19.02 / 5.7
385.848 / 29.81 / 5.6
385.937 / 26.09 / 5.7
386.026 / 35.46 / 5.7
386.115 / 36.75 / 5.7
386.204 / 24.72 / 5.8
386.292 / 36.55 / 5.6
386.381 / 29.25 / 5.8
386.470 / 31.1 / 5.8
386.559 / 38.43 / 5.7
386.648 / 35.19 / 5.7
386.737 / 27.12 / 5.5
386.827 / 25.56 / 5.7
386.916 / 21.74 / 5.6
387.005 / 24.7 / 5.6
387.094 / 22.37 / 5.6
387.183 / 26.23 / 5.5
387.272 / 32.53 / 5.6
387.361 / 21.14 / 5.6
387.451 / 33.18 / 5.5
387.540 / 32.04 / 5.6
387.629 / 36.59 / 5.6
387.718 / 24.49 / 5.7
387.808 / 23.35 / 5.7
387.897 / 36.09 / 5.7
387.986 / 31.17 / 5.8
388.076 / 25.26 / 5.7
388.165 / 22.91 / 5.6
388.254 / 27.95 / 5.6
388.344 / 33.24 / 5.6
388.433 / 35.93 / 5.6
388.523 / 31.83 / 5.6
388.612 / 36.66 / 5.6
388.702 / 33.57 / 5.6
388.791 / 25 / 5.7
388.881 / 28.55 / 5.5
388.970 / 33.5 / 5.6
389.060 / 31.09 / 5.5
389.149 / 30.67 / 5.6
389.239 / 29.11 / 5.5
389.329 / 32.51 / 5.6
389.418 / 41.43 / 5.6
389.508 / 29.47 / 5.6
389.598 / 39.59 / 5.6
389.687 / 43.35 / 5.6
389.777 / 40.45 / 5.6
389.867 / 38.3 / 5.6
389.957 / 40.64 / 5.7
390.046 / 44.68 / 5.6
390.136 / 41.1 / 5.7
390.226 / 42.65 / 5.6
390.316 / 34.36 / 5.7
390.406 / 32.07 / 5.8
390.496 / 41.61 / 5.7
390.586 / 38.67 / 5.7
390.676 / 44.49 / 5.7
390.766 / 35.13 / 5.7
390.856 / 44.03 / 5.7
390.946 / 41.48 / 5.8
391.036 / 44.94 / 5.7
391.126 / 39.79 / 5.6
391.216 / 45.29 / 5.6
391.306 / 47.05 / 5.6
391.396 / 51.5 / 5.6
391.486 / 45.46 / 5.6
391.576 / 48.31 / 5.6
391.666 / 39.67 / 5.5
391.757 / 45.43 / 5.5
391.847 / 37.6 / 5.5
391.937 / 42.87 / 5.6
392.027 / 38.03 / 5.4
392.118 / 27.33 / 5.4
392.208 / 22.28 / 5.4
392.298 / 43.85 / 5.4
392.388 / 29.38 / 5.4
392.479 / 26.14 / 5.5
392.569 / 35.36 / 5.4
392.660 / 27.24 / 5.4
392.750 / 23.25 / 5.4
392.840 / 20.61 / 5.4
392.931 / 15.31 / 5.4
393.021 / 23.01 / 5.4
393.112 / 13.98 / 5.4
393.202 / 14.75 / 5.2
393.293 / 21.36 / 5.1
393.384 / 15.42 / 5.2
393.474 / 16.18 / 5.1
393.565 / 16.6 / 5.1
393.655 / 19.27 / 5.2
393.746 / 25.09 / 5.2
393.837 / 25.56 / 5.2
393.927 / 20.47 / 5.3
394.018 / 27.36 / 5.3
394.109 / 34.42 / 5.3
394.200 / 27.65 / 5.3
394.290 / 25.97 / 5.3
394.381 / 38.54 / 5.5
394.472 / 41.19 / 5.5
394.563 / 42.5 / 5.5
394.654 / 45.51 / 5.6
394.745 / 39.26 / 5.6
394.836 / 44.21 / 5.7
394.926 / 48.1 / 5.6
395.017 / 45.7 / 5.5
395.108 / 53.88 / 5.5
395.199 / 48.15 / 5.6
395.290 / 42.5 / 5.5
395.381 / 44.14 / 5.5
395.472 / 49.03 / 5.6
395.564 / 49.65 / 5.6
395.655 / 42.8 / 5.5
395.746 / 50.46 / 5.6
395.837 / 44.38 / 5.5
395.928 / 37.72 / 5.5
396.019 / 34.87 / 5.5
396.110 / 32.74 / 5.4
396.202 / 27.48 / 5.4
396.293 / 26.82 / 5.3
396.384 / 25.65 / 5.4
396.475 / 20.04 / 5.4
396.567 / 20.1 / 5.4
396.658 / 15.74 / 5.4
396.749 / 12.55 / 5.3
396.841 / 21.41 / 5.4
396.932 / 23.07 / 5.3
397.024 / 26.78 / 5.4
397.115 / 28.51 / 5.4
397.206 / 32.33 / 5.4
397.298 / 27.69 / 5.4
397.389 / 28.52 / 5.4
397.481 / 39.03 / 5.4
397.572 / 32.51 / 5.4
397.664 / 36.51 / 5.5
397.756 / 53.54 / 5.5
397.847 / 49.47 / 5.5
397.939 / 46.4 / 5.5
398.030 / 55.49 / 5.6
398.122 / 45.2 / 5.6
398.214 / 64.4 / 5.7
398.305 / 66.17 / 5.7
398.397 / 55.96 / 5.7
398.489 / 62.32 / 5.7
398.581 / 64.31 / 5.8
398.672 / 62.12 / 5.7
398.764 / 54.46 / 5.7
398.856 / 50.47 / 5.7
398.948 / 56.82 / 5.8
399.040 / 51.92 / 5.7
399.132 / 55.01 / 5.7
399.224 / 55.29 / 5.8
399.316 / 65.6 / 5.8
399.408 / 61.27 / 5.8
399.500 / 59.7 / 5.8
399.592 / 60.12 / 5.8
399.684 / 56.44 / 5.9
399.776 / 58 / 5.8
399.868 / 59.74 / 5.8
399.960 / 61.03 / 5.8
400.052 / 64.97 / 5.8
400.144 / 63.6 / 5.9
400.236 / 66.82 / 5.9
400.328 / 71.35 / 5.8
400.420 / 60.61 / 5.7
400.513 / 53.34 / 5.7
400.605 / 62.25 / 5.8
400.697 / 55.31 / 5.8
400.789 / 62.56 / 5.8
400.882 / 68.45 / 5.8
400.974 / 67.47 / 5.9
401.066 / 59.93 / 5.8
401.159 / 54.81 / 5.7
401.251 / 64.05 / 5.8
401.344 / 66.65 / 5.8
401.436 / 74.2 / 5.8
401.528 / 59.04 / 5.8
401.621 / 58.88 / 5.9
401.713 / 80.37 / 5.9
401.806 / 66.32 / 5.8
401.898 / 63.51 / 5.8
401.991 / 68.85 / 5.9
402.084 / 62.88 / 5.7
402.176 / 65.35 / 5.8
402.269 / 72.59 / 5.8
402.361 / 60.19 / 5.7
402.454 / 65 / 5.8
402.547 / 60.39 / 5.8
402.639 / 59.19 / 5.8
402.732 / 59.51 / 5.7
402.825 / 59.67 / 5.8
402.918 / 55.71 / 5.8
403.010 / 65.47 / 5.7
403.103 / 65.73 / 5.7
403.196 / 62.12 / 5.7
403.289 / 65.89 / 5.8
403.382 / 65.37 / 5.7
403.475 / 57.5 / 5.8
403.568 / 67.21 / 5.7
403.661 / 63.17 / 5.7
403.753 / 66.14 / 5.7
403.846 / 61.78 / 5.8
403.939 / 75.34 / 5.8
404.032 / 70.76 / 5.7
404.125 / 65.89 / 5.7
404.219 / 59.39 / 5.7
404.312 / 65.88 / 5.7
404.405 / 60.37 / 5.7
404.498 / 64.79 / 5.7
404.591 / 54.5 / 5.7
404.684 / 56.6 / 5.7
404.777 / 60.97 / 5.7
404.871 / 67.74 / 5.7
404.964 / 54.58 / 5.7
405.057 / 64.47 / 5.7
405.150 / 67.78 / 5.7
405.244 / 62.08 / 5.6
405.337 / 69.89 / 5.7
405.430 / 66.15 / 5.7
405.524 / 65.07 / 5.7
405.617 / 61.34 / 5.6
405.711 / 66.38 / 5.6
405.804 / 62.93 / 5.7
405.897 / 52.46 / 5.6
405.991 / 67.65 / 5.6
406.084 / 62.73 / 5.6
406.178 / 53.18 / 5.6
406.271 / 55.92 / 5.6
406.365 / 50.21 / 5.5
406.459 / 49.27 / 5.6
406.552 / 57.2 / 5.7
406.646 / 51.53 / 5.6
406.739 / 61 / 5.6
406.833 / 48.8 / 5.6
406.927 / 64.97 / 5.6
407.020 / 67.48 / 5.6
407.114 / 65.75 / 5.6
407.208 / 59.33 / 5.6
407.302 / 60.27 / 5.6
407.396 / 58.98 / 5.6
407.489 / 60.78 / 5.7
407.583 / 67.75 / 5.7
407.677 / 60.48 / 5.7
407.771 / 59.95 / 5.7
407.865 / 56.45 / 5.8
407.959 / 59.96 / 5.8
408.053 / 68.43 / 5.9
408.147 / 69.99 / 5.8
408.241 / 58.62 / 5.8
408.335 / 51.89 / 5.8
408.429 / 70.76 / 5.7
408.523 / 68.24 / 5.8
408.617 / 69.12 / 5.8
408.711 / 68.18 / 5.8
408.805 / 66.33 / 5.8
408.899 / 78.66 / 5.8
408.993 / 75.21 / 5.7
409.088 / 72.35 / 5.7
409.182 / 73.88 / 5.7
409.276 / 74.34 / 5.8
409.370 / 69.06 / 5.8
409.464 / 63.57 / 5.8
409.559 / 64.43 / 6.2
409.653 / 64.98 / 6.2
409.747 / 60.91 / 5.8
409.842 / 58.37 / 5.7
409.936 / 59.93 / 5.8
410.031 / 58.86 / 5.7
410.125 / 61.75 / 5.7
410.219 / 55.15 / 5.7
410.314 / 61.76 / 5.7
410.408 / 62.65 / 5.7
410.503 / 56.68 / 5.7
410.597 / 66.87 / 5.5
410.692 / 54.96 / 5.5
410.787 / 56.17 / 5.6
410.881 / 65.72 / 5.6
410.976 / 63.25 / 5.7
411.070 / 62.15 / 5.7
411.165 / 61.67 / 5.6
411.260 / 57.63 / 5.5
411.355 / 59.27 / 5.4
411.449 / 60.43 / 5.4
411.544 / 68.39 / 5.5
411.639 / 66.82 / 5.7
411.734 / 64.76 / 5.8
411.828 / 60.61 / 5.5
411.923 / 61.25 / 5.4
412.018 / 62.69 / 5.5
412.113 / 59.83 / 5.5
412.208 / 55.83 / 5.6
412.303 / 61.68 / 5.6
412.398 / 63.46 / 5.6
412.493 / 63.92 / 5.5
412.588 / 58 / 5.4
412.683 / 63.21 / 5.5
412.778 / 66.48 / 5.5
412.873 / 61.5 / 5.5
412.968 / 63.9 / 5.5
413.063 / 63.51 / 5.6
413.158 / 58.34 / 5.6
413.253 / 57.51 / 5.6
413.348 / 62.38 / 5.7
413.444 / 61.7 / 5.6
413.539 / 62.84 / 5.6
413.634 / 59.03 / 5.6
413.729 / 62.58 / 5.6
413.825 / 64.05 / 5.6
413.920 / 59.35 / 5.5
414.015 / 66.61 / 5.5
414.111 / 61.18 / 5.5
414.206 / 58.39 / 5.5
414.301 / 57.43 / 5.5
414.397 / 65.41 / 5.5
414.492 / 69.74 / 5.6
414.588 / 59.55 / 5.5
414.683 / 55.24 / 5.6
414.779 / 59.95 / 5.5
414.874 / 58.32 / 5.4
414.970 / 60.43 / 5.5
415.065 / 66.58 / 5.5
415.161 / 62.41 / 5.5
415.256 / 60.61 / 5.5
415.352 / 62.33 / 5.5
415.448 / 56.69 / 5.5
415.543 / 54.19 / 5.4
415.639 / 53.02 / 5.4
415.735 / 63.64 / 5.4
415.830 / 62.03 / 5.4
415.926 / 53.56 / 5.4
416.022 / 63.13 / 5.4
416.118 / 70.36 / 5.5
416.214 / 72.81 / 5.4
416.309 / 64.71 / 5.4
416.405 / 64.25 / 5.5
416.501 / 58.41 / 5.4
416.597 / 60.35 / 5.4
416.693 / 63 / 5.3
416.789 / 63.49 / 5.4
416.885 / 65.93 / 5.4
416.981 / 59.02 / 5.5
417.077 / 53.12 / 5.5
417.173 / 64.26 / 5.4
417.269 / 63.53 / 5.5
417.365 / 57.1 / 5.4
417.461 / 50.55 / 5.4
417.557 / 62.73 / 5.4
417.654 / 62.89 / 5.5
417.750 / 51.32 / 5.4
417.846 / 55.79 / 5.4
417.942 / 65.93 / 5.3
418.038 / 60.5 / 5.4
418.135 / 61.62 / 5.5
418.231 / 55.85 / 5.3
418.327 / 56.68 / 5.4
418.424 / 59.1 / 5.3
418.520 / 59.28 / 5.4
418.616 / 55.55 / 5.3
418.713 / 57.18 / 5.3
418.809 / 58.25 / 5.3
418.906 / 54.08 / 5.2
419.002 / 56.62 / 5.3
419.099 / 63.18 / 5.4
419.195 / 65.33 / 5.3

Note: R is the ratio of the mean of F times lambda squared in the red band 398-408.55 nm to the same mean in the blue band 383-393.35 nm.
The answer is 2.13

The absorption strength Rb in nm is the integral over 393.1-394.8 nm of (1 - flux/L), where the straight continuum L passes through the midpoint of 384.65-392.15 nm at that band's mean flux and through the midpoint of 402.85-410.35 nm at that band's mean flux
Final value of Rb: 0.620 nm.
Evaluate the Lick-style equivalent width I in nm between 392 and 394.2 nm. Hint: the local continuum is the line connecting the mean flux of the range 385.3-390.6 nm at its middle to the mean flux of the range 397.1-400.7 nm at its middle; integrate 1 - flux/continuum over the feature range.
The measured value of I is 0.932 nm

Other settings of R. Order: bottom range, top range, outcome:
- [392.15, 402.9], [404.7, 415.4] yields 1.45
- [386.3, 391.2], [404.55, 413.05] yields 2.05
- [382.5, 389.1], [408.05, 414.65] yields 2.54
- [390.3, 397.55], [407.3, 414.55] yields 2.04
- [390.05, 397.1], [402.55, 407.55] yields 1.92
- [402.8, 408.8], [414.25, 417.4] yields 1.04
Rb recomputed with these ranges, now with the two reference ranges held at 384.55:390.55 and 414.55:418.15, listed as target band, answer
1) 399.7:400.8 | -0.43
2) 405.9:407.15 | -0.18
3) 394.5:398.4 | 0.16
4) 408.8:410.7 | -0.39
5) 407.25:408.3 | -0.20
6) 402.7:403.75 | -0.34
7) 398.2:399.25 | -0.38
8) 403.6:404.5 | -0.32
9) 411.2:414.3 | -0.26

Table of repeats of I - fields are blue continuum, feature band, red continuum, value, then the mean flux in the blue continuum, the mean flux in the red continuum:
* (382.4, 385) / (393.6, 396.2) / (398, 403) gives 0.604 nm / 26.4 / 61.5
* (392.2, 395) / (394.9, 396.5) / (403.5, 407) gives -0.300 nm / 28.3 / 61.5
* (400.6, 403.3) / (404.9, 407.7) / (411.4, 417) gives 0.110 nm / 63.7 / 61.8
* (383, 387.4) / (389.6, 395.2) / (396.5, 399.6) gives 0.289 nm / 27.3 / 45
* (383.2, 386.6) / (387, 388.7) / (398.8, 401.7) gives 0.224 nm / 27.6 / 61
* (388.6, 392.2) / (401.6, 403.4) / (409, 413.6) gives -0.406 nm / 38.5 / 62.5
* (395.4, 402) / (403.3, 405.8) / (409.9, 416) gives -0.419 nm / 50.4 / 61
